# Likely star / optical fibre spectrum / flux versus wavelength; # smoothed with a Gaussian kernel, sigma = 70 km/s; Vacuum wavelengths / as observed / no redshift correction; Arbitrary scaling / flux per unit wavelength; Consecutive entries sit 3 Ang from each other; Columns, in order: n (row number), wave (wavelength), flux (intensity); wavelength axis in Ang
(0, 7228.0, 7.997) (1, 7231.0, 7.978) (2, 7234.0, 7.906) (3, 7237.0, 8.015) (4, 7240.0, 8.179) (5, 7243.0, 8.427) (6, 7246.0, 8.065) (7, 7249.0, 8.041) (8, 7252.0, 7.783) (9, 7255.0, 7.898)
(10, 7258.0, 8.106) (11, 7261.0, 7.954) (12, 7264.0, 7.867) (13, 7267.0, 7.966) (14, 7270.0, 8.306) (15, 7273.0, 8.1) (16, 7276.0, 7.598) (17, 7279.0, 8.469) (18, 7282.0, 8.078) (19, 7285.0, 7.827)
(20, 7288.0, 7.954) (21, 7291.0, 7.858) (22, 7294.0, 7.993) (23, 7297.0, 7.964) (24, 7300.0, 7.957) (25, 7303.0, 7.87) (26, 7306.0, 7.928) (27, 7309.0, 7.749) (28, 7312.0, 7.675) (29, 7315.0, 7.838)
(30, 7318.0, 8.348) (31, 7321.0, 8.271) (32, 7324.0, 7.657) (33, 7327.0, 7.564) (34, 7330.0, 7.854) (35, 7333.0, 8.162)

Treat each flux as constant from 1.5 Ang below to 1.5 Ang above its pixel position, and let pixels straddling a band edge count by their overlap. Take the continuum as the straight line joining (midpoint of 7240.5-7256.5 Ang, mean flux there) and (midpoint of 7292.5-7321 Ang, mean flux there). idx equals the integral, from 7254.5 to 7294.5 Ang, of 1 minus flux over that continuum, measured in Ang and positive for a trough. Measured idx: 0.0 Ang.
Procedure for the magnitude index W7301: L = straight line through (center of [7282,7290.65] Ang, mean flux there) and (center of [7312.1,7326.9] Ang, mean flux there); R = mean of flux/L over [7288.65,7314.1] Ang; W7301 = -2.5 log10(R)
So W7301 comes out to 0.01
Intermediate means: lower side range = 7.92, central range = 7.88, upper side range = 7.95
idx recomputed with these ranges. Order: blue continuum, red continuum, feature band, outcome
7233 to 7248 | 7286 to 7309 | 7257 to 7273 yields 0.0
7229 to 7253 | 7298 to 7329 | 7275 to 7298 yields -0.1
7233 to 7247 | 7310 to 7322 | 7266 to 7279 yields 0.0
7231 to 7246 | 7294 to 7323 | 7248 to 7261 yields 0.2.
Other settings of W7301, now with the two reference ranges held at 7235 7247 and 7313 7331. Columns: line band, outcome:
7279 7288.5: 0.00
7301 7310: 0.01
